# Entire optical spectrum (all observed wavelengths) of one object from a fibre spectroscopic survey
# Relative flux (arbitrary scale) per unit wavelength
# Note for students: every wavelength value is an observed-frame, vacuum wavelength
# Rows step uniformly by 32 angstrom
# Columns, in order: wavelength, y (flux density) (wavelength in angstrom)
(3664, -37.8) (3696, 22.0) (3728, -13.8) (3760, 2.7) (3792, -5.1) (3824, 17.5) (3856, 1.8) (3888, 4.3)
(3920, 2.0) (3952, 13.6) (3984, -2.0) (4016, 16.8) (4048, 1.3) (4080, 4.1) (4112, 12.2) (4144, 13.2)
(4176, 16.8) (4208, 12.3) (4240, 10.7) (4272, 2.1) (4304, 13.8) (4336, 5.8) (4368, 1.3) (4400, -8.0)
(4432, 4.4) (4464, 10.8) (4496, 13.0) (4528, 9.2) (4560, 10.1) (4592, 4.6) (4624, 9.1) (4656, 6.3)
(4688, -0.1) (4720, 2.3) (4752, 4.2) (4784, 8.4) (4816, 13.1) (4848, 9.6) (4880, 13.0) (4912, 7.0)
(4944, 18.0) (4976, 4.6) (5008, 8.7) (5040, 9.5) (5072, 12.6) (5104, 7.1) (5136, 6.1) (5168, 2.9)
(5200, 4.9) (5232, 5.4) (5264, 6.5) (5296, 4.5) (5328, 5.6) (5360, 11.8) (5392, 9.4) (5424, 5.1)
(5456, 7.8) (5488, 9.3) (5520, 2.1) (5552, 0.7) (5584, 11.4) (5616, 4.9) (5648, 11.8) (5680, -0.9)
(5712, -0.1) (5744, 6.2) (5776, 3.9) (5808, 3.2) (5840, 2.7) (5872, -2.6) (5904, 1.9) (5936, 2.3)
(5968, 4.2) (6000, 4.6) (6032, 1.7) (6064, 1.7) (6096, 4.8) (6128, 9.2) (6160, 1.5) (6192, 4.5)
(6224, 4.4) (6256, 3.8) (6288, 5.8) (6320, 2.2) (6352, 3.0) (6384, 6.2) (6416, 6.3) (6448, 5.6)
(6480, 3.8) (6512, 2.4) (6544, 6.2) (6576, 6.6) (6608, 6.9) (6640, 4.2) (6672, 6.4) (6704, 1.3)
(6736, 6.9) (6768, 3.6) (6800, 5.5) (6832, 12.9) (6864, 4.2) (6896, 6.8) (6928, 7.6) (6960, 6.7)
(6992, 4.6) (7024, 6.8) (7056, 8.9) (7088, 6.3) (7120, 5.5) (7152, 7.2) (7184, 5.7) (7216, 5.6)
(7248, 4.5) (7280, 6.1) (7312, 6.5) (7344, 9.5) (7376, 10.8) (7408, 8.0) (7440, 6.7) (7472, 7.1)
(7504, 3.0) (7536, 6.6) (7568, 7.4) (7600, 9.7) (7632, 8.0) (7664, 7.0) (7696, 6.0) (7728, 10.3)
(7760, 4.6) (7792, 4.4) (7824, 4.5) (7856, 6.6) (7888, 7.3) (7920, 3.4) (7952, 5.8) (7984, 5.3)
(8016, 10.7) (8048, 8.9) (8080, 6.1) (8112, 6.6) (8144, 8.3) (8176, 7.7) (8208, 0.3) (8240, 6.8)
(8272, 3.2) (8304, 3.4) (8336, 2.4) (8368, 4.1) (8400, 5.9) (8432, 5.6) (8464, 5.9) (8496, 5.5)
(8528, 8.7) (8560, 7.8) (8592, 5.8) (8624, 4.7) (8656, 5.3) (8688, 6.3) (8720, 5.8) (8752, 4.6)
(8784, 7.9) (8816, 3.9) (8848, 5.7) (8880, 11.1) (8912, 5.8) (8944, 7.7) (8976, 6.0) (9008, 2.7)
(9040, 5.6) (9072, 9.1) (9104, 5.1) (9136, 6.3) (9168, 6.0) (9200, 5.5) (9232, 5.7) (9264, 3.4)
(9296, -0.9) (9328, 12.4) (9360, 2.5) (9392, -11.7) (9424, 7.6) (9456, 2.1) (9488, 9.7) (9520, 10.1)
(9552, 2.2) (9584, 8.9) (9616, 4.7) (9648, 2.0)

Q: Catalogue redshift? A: 0.829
